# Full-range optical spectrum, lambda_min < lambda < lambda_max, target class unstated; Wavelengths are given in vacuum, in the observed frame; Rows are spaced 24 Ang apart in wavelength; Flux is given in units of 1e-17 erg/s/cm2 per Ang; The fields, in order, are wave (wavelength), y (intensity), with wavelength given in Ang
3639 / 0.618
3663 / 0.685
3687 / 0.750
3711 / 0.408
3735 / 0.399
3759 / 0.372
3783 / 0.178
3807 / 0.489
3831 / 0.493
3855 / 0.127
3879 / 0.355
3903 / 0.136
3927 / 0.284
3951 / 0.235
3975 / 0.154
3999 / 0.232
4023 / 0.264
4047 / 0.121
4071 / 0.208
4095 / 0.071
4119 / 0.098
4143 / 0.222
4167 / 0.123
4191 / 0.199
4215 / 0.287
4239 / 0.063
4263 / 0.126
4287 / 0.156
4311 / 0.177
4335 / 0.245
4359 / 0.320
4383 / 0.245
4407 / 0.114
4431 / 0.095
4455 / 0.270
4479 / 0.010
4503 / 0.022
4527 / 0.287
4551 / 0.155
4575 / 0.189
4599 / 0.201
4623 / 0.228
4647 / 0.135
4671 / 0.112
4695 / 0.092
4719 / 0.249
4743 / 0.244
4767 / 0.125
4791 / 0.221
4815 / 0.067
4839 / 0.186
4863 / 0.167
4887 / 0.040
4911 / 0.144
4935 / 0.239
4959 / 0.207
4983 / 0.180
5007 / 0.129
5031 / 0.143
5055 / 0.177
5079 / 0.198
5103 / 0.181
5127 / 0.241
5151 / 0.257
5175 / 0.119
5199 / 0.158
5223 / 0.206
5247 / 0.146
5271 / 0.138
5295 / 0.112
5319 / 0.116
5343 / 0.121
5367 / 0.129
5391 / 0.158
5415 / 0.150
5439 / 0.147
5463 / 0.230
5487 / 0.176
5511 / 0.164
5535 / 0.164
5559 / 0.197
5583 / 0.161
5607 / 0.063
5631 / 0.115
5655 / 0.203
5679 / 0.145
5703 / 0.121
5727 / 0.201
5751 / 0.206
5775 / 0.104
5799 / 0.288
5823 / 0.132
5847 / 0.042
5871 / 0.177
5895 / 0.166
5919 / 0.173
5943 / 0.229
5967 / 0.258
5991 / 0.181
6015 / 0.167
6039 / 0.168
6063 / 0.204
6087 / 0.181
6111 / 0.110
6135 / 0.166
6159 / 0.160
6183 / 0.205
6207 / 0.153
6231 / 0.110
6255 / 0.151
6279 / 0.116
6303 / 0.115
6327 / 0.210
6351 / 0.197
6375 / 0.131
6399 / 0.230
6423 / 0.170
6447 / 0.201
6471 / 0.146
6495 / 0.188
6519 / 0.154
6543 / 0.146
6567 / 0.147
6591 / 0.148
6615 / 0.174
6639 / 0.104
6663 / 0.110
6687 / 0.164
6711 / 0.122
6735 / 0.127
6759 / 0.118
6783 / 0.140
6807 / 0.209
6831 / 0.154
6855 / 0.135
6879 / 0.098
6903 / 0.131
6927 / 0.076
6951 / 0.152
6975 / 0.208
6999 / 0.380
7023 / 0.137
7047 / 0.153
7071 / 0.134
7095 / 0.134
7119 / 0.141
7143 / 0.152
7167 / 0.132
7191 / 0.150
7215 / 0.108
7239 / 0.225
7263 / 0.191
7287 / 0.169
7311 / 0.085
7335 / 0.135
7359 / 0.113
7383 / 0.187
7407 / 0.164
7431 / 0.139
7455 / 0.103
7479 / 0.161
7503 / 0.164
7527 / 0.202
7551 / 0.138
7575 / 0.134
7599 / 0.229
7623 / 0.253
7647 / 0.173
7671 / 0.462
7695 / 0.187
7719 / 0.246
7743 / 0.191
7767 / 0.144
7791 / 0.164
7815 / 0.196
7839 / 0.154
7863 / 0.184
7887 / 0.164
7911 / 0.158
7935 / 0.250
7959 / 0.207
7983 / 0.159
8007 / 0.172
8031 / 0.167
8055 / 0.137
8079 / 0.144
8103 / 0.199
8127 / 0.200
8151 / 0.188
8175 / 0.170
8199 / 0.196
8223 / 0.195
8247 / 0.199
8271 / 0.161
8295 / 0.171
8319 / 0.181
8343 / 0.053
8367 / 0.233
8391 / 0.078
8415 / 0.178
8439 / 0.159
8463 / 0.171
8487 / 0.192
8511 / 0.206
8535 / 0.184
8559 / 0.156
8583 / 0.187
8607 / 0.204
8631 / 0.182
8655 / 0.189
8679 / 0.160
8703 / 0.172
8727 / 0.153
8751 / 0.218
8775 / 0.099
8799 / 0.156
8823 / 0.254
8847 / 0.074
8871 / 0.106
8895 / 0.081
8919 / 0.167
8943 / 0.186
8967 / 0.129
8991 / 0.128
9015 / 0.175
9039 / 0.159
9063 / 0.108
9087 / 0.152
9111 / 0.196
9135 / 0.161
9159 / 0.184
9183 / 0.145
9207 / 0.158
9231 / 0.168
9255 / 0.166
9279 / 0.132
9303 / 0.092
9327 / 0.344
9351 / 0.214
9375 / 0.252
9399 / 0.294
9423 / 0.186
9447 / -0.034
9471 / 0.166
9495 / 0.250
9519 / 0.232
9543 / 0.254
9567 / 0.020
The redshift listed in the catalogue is 0.87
